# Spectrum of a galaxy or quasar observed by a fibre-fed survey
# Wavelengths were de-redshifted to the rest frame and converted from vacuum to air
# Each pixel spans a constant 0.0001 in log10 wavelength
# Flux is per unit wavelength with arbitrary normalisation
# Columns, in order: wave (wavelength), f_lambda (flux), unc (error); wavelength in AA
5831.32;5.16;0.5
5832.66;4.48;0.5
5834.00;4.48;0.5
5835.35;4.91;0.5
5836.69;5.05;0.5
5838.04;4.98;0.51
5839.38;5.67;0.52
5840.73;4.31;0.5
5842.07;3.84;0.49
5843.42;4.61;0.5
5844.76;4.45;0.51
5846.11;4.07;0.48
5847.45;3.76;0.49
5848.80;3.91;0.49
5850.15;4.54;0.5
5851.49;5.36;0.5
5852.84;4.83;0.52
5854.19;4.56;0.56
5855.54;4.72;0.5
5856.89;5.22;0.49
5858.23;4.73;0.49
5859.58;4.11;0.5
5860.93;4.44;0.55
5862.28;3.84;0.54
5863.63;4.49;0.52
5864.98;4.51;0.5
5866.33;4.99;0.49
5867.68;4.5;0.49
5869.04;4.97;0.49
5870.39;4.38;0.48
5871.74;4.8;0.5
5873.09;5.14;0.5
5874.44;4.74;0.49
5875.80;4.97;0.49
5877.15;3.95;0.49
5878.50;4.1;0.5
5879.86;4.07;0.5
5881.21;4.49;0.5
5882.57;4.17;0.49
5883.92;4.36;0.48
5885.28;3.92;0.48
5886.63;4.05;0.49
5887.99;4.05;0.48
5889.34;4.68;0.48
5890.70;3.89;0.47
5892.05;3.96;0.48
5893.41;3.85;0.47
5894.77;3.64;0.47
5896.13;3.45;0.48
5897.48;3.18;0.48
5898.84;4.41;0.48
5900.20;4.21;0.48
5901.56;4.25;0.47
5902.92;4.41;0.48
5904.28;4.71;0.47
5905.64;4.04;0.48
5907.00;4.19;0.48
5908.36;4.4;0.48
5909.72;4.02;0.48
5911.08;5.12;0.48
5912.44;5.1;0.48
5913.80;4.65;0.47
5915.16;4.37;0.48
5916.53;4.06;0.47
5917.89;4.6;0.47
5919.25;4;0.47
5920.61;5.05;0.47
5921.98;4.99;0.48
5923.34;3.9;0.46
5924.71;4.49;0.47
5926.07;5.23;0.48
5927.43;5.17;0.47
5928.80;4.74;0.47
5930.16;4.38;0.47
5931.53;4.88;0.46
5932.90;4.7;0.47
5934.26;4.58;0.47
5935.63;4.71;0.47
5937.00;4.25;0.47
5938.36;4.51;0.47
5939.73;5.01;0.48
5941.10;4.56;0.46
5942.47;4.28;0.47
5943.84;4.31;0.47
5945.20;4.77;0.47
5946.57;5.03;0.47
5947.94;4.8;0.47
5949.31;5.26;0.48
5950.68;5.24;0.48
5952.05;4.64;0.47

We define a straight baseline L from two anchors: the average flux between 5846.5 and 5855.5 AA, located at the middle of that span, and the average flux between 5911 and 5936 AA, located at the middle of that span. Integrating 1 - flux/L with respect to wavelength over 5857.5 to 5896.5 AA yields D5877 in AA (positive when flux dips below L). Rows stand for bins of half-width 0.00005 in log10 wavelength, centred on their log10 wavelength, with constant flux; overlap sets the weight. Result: 1.9 AA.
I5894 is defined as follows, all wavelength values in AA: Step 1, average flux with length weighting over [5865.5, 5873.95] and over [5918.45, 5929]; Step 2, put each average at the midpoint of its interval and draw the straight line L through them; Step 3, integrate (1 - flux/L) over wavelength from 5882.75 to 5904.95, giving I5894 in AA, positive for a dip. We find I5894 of 3.2 AA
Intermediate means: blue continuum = 4.79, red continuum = 4.69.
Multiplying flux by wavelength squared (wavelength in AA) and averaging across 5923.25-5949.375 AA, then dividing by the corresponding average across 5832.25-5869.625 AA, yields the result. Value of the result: 1.05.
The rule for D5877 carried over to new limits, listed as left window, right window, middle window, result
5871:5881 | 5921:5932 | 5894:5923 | 2.1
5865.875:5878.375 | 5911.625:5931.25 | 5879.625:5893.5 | 1.5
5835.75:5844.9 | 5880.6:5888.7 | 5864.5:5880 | -1.0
